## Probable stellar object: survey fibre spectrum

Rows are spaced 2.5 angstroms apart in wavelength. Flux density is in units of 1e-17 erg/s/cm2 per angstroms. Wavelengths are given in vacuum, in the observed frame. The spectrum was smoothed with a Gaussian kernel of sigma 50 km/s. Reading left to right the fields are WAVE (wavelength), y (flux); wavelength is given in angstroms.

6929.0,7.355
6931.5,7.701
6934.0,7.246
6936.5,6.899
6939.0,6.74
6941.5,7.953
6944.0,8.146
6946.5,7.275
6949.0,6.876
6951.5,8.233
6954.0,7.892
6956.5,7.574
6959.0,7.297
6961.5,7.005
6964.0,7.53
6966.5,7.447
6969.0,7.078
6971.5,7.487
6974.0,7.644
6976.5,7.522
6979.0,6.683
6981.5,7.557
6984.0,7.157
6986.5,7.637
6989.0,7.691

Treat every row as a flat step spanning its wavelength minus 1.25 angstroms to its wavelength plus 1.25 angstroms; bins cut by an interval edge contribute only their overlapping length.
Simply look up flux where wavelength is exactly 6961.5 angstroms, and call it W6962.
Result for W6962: 7.005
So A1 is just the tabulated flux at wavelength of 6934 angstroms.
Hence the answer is 7.246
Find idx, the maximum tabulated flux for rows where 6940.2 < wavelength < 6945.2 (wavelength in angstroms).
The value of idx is 8.146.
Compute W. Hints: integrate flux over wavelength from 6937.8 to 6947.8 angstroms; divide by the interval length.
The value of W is 7.53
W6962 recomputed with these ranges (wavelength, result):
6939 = 6.74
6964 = 7.53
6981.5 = 7.557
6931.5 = 7.701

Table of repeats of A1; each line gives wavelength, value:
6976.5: 7.522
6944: 8.146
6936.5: 6.899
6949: 6.876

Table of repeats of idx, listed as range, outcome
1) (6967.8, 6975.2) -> 7.644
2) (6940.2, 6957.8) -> 8.233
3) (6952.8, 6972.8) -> 7.892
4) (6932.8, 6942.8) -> 7.953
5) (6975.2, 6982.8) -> 7.557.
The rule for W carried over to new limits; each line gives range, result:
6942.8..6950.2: 7.43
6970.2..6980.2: 7.34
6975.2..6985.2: 7.23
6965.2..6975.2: 7.41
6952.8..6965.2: 7.46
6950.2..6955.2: 8.05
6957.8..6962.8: 7.15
